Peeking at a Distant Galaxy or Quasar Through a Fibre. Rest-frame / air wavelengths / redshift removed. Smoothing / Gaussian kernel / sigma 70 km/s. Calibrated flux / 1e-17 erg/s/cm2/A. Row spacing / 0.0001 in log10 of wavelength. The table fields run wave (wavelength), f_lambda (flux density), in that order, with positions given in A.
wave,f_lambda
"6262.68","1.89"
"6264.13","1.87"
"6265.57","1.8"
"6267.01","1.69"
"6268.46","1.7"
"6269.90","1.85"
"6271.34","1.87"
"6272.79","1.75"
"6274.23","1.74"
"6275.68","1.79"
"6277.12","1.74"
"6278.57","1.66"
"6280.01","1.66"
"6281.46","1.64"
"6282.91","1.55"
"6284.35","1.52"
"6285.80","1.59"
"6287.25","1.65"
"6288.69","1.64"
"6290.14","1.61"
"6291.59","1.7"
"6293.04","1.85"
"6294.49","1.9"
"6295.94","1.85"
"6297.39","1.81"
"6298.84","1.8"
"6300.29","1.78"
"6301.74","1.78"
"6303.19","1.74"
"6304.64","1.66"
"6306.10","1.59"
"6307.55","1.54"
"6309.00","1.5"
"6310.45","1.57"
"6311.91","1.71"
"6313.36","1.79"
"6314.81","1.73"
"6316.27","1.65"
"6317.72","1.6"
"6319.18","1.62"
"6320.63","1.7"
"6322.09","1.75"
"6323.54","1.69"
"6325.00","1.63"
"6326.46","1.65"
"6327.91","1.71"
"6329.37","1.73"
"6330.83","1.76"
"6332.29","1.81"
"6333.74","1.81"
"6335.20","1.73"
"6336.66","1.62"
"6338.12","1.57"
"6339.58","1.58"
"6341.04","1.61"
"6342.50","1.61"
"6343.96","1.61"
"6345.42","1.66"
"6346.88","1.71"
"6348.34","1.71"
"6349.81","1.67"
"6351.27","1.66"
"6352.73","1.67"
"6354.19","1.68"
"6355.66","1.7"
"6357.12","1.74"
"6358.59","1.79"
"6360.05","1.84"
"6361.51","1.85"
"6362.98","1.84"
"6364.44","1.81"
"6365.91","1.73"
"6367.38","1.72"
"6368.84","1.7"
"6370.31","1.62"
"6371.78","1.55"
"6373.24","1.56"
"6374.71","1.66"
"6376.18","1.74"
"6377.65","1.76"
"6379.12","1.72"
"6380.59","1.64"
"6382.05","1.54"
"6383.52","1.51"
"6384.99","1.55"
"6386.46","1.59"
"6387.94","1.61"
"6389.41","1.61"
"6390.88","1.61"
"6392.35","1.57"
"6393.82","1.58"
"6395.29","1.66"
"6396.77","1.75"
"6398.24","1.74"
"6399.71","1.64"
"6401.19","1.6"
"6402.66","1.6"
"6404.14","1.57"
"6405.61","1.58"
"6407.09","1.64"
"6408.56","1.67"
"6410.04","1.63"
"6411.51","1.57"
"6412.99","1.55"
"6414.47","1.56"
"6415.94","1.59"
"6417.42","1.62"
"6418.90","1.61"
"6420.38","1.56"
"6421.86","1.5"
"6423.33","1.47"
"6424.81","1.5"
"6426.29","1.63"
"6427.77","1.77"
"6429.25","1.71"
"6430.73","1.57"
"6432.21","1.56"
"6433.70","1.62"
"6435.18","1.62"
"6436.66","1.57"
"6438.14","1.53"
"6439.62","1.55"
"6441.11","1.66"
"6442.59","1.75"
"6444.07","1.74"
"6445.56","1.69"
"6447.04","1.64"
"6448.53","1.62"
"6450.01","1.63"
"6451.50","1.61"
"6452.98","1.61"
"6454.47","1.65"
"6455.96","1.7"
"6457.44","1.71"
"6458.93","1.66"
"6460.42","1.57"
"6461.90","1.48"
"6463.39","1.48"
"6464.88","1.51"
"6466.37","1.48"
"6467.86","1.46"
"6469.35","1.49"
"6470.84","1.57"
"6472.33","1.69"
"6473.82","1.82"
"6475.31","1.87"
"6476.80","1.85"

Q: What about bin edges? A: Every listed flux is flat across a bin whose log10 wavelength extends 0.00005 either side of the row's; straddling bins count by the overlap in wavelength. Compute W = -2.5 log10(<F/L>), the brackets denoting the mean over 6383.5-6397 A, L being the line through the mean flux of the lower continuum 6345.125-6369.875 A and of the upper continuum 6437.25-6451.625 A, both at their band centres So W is 0.06 mag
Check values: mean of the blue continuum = 1.73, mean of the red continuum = 1.64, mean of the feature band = 1.6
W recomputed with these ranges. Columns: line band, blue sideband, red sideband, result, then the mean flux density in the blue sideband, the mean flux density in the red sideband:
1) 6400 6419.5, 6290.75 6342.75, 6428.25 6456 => 0.03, 1.7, 1.63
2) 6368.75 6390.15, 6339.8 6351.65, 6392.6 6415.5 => 0.01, 1.65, 1.62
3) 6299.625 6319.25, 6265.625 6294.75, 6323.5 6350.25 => 0.02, 1.7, 1.68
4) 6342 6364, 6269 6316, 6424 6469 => -0.03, 1.7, 1.61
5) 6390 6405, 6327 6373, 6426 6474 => 0.02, 1.7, 1.61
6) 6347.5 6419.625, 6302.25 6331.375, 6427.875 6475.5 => -0.01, 1.67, 1.62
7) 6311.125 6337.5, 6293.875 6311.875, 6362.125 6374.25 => 0.00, 1.71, 1.69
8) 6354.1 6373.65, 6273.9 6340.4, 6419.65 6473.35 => -0.05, 1.69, 1.6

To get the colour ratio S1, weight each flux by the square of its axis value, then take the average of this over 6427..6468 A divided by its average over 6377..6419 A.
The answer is 1.01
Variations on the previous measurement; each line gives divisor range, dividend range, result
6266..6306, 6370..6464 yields 0.98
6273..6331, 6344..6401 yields 1.01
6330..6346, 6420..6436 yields 0.98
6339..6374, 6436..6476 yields 0.99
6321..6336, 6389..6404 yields 0.97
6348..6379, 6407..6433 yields 0.95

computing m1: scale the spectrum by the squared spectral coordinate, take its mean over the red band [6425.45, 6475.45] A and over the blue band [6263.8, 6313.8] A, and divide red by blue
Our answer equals 1.0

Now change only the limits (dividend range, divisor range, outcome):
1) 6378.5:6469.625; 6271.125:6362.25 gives 0.98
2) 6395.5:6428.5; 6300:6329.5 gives 0.99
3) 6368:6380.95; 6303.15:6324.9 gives 1.03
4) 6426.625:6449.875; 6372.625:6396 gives 1.03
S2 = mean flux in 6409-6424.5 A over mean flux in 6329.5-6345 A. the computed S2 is 0.9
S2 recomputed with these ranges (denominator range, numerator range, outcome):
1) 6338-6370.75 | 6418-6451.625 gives 0.95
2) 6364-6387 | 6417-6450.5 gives 0.98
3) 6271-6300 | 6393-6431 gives 0.94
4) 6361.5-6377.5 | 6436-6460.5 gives 0.97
